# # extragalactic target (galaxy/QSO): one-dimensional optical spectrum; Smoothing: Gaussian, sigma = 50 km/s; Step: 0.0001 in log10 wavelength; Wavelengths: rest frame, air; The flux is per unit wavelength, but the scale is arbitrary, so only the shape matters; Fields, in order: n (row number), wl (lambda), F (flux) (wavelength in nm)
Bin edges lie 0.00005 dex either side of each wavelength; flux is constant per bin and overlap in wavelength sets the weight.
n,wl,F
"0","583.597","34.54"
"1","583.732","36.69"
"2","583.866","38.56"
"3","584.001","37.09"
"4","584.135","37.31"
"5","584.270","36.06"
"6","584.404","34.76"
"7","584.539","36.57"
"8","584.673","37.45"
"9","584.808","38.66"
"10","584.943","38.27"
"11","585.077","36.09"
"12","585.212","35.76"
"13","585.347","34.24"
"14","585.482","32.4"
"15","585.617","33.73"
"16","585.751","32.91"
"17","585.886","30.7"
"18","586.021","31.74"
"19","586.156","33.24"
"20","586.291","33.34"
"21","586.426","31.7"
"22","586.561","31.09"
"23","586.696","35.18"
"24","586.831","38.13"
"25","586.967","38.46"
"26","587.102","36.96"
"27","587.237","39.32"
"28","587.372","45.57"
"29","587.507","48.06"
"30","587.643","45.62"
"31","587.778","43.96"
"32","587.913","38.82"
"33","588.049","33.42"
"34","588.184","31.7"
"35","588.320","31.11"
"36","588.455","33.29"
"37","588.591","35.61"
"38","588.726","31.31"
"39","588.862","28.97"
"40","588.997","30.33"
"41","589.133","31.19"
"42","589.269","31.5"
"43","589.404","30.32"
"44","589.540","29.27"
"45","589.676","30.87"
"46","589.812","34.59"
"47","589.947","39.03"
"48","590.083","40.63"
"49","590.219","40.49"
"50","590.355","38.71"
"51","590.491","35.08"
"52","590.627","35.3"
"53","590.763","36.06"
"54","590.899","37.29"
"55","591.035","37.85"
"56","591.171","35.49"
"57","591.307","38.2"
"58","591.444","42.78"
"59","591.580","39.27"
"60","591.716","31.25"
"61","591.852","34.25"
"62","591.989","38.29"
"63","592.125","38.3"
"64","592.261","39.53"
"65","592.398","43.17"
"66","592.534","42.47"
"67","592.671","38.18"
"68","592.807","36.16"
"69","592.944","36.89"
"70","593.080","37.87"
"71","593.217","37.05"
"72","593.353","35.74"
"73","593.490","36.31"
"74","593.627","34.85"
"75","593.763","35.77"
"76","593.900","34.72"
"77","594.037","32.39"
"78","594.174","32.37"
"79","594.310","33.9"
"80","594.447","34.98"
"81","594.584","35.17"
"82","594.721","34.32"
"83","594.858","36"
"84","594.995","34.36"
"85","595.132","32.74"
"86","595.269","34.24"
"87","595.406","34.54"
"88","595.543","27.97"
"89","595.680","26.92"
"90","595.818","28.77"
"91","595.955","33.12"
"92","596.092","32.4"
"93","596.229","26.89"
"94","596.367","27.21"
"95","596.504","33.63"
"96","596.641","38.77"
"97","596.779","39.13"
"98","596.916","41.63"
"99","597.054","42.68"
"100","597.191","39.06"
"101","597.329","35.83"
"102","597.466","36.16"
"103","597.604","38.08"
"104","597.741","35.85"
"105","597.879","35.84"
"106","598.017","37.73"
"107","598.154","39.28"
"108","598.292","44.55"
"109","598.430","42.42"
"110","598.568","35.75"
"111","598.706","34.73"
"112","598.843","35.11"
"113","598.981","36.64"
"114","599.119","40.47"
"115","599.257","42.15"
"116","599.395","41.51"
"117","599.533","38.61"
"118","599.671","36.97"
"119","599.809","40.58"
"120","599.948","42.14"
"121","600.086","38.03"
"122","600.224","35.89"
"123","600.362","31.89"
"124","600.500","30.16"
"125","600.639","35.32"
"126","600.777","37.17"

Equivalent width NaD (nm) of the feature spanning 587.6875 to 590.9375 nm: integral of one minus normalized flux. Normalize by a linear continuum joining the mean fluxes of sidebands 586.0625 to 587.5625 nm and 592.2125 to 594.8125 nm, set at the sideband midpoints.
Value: 0.20 nm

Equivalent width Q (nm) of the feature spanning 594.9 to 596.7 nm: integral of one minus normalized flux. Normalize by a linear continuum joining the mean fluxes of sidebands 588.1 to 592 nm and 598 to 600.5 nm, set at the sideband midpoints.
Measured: 0.26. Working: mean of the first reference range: 34.8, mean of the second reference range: 38.4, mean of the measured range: 31.7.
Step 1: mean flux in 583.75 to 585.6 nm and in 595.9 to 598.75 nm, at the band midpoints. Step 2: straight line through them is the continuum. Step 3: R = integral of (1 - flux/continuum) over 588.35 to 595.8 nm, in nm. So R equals 0.28 nm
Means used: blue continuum 36.3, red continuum 36.7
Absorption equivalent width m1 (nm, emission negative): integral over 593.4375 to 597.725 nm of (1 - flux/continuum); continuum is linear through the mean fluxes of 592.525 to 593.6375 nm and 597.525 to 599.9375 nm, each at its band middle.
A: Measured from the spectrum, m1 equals 0.39 nm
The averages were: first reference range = 37.1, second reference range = 38.7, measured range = 34.4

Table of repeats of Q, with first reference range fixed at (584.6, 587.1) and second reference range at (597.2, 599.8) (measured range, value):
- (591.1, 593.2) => -0.09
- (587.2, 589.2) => -0.07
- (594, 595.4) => 0.12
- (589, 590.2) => 0.07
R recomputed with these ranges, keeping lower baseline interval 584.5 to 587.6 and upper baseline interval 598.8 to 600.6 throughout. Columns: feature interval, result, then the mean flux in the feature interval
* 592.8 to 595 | 0.11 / 35.2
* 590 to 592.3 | -0.05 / 37.6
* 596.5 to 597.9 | -0.03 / 38.1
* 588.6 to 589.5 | 0.14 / 30.9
